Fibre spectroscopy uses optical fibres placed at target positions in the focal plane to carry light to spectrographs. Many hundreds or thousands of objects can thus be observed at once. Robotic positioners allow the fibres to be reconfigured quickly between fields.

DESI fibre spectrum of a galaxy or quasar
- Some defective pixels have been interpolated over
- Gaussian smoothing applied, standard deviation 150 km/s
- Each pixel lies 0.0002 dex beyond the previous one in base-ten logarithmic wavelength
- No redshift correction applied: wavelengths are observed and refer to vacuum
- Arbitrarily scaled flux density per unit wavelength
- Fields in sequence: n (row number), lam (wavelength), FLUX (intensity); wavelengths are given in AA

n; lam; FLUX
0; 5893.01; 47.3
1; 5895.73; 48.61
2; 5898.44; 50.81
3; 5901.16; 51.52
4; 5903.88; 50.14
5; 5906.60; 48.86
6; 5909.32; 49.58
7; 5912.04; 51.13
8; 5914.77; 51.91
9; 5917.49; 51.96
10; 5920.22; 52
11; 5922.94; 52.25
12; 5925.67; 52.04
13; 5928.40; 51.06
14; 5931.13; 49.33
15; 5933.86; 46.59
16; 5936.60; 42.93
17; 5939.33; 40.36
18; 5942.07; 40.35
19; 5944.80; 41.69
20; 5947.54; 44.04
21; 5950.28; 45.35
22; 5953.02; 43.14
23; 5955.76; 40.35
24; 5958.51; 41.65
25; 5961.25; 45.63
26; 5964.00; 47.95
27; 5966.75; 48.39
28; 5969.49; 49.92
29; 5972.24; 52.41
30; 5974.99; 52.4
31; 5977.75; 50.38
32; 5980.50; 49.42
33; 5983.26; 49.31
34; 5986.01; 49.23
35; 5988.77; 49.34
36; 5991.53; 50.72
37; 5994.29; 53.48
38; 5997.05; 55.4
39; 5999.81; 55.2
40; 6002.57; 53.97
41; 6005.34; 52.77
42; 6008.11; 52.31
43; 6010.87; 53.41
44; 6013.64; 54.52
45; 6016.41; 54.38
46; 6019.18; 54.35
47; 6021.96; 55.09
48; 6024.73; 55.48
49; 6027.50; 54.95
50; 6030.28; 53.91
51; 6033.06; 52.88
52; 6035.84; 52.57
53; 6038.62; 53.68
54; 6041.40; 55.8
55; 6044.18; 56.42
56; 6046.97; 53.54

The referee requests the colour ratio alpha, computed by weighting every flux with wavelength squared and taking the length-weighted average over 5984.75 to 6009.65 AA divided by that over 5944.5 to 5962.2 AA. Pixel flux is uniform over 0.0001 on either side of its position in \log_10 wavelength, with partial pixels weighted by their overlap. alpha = 1.2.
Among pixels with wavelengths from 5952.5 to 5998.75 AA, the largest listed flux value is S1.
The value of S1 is 55.4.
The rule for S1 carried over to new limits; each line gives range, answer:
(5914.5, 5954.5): 52.25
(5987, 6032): 55.48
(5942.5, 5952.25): 45.35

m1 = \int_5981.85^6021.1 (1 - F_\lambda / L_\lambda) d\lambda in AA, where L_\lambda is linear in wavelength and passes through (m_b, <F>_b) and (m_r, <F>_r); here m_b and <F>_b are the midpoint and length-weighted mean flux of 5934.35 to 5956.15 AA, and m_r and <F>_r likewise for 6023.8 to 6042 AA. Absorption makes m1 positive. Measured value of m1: -2.2 AA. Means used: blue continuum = 42.5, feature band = 52.8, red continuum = 54.1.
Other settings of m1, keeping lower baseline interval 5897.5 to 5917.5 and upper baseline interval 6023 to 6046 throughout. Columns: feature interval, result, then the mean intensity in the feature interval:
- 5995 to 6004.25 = -0.2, 54.7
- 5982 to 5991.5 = 0.6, 49.5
